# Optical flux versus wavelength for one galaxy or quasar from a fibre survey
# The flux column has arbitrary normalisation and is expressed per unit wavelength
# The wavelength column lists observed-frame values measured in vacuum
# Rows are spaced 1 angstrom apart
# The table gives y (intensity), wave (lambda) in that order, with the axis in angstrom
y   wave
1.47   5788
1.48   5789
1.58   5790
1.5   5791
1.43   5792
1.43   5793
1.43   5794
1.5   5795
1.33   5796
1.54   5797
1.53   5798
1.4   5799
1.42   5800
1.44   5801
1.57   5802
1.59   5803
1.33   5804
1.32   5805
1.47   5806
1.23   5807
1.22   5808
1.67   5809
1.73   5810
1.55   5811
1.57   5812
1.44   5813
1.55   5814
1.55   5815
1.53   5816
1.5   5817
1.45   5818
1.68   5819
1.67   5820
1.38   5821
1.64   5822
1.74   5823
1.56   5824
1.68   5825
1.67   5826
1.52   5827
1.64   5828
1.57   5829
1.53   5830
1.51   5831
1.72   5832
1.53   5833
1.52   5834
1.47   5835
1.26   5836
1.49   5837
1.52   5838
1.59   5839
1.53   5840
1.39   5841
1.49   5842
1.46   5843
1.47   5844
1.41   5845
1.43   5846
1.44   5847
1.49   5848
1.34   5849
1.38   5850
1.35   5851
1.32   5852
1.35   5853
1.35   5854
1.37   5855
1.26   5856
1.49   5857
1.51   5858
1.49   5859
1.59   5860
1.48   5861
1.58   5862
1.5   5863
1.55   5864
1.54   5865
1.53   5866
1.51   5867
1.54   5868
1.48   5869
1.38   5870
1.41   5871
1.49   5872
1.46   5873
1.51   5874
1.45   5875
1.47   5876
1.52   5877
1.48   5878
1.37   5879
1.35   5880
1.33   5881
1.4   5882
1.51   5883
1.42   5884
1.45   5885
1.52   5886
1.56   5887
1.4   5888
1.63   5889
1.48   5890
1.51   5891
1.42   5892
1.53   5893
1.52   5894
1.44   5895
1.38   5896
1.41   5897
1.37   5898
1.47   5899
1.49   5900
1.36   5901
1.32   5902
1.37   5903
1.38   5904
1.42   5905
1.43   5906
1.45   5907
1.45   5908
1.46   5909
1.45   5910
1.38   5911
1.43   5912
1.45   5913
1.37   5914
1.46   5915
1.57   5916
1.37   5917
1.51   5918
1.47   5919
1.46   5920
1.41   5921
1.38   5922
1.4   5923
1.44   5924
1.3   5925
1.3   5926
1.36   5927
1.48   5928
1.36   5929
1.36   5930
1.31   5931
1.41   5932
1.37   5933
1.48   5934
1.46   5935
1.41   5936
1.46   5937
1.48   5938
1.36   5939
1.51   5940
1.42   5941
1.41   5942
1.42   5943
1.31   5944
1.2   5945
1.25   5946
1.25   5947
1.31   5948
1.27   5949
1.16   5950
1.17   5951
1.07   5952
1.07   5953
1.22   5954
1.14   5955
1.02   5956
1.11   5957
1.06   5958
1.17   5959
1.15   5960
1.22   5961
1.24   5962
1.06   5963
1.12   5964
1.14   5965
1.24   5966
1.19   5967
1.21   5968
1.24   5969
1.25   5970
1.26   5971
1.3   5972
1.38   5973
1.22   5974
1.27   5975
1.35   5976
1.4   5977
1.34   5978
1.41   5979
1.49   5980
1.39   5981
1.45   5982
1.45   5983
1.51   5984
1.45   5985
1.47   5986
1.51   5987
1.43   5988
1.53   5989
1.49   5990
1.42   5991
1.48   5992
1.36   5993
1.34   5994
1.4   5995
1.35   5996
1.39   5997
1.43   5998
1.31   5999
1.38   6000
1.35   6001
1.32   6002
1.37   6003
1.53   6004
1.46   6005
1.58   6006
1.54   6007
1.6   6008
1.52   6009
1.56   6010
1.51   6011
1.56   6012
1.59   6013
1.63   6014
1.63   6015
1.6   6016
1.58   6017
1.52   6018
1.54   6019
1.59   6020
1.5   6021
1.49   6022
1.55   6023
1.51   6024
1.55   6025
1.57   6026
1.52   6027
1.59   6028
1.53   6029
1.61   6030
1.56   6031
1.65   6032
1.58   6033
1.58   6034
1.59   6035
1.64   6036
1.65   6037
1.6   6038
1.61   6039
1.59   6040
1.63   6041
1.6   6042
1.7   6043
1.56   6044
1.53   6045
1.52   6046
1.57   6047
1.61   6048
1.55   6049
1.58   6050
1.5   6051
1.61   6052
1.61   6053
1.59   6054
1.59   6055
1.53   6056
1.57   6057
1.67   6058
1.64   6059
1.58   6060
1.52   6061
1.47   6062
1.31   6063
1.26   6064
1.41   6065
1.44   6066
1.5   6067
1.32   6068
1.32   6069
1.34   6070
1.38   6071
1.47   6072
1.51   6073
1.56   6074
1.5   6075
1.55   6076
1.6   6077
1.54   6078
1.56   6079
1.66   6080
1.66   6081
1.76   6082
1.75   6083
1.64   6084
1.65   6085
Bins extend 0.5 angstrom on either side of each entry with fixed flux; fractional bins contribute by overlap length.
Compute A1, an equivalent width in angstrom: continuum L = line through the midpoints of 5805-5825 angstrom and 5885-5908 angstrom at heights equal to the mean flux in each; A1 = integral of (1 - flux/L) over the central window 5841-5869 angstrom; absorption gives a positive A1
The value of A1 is 0.72 angstrom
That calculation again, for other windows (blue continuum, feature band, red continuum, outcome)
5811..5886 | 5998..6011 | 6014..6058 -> 0.85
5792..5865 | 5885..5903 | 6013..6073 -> 0.58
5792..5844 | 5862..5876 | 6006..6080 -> 0.25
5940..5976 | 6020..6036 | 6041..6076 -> -1.53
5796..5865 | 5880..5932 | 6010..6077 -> 2.81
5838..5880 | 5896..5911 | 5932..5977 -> -0.53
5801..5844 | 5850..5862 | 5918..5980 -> 0.35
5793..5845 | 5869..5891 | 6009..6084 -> 0.91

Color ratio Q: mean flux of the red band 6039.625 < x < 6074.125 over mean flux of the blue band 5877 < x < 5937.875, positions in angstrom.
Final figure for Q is 1.06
